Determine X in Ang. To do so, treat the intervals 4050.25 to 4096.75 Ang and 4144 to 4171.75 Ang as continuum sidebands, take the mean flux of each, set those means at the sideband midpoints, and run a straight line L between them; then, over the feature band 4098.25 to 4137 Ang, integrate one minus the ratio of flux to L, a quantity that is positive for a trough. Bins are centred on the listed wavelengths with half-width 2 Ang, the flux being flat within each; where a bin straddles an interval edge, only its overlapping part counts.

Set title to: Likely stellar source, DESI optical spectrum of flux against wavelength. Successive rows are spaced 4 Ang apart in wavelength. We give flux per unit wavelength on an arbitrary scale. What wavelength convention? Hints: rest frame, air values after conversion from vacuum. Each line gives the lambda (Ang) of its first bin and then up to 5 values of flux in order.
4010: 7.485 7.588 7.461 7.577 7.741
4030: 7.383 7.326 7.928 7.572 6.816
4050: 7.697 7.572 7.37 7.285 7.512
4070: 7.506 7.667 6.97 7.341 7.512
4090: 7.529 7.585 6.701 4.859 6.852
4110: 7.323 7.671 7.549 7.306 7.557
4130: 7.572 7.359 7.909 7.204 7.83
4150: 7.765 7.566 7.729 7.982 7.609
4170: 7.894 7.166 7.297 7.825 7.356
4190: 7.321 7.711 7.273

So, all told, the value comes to 2.5 Ang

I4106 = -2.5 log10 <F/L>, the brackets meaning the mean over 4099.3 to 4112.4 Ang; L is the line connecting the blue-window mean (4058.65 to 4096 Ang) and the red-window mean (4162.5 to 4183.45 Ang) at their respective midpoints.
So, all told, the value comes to 0.17 mag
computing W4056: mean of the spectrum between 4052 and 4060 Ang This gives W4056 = 7.47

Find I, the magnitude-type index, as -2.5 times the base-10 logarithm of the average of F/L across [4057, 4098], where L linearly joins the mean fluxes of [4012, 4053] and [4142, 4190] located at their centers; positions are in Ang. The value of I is 0.02 mag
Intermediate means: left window 7.51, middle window 7.39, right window 7.61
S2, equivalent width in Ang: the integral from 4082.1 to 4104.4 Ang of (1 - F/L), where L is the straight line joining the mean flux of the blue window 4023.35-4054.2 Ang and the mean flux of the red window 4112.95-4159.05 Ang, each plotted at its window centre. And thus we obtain 2.0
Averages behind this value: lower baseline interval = 7.5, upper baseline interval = 7.58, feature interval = 6.88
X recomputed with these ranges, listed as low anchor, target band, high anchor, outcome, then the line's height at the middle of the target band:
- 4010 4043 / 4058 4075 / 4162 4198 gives 0.20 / 7.56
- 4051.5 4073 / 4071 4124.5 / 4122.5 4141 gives 2.54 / 7.51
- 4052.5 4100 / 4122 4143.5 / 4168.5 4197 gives -0.20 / 7.44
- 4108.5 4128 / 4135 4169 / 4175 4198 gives -0.99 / 7.48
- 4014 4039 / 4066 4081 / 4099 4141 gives -0.05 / 7.37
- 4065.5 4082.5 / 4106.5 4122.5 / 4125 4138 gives 0.19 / 7.51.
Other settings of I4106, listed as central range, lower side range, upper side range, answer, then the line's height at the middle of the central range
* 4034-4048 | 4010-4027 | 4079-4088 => 0.012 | 7.5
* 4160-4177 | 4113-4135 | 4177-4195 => -0.020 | 7.5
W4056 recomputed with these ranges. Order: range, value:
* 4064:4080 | 7.41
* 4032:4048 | 7.41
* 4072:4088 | 7.37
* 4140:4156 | 7.59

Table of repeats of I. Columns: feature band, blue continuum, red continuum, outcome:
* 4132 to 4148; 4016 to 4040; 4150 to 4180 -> 0.00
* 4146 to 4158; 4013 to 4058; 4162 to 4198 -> -0.02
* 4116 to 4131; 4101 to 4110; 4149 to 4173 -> -0.11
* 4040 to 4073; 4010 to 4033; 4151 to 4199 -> 0.02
